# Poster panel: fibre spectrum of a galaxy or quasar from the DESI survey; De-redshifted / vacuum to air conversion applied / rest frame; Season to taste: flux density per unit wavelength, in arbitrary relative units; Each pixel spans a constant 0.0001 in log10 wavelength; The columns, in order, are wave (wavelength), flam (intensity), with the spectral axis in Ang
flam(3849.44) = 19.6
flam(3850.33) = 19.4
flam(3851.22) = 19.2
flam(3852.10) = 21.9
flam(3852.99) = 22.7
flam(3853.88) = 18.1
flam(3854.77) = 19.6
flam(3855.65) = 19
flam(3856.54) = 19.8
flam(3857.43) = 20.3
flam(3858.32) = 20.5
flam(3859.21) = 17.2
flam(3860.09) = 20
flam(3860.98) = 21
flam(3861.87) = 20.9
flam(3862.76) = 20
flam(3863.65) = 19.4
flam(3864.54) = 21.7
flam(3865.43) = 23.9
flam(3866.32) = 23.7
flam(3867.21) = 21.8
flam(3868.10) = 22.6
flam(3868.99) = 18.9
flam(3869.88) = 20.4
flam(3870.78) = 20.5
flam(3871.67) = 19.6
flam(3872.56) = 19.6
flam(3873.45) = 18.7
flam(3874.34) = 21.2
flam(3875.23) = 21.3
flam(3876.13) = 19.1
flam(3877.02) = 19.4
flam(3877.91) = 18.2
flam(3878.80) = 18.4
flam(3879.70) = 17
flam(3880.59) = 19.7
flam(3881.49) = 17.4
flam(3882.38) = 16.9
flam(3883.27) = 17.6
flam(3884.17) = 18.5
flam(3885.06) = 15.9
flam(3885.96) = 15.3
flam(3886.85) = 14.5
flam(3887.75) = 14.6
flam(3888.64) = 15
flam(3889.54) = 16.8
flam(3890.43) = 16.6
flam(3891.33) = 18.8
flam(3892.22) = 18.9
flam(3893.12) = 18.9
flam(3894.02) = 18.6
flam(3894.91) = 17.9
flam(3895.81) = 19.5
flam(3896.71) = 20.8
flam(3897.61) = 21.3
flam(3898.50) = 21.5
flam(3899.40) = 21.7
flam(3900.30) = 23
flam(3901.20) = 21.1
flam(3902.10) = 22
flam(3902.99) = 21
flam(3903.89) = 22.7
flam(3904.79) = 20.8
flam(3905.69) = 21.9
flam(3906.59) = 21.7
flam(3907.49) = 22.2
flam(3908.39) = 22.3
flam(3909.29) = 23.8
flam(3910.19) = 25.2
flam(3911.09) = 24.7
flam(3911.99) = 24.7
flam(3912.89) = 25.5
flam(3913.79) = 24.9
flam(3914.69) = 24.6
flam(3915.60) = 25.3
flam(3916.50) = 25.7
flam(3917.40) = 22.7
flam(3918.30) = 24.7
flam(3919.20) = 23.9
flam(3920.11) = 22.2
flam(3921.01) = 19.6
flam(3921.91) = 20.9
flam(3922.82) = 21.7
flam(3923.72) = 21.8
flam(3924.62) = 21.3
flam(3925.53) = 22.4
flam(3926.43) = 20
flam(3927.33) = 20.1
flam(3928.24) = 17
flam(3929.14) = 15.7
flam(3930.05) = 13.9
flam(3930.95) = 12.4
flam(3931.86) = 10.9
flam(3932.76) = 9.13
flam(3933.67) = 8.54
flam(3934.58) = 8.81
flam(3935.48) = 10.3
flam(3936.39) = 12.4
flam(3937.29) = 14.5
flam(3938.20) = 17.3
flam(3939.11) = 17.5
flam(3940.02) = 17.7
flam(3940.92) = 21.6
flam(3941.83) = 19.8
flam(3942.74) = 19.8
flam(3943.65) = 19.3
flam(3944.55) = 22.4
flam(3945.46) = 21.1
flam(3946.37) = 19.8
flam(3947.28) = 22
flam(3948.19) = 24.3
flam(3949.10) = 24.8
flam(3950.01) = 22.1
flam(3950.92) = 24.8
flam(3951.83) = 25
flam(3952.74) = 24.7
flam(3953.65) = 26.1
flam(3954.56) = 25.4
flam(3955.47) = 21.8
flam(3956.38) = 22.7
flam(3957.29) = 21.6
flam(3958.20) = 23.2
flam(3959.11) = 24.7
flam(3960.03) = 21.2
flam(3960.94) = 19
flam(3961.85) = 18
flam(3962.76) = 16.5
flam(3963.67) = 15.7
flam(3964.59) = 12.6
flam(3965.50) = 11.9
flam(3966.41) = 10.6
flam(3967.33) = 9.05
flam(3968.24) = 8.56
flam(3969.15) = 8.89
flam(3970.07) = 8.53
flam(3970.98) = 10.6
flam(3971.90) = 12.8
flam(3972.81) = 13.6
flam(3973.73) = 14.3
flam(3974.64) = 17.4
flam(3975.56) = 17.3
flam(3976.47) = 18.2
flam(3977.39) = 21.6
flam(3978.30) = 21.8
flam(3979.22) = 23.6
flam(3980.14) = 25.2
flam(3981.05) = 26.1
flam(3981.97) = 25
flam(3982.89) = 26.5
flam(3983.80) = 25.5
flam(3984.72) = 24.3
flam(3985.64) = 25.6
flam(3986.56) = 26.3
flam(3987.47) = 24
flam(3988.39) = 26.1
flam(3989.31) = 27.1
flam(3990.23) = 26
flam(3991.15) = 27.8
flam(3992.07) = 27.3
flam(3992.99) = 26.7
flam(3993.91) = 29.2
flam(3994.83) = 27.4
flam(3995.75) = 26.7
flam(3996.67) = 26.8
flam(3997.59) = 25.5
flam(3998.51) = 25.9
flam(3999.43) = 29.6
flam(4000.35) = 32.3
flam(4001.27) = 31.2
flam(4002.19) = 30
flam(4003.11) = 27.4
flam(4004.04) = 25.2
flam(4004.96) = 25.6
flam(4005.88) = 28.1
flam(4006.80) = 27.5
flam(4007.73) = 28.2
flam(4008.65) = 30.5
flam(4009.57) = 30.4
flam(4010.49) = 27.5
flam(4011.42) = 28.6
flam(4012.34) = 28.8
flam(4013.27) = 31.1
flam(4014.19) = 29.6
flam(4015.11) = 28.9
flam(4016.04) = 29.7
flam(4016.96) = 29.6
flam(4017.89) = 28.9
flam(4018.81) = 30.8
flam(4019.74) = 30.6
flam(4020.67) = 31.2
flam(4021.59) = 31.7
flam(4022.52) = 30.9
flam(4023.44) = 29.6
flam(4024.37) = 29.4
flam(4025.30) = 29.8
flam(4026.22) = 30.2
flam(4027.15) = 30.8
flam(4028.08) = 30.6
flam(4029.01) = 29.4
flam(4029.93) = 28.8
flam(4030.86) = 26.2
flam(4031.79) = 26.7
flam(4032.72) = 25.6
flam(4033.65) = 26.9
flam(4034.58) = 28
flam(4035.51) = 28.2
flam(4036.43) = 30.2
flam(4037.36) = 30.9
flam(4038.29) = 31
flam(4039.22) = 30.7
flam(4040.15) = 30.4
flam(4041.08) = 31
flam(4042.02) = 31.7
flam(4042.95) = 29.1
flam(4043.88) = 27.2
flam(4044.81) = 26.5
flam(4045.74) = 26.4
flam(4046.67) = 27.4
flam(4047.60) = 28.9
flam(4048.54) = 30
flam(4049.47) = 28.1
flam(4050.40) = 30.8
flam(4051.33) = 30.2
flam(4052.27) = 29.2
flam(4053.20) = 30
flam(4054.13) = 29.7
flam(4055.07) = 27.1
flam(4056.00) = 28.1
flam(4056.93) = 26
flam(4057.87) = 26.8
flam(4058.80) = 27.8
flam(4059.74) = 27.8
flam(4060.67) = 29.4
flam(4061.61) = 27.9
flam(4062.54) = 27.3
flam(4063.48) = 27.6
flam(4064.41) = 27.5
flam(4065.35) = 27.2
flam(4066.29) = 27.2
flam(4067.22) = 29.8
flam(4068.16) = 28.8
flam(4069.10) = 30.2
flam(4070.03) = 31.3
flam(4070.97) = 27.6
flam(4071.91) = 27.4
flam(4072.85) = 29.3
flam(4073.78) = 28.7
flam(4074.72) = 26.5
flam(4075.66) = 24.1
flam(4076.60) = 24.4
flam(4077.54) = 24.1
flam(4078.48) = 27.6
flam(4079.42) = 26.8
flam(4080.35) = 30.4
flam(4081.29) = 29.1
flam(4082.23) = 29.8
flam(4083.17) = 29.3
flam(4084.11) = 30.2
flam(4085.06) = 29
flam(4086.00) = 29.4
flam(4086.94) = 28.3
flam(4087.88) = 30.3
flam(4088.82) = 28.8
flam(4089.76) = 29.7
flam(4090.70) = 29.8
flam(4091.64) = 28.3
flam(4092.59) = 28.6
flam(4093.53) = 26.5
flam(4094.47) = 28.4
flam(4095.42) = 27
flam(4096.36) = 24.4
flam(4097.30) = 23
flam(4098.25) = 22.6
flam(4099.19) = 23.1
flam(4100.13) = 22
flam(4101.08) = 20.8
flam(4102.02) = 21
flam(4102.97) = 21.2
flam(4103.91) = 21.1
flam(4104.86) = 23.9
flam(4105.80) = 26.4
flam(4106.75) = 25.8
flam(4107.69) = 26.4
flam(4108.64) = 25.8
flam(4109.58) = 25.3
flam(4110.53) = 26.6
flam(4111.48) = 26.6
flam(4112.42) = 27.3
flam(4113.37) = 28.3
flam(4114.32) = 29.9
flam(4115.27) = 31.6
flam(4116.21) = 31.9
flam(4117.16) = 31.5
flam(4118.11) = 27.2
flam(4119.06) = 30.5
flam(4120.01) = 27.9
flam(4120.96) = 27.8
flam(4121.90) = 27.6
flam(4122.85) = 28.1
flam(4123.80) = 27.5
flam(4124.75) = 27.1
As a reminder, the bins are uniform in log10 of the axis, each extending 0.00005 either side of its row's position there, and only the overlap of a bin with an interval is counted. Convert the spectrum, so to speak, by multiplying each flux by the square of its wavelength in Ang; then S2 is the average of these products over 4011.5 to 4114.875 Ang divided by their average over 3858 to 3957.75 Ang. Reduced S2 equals 1.5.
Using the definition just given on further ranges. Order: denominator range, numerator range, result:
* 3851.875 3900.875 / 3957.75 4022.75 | 1.31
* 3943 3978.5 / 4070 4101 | 1.57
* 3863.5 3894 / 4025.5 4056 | 1.67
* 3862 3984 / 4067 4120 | 1.52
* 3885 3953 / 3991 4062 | 1.53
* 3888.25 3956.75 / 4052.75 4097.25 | 1.49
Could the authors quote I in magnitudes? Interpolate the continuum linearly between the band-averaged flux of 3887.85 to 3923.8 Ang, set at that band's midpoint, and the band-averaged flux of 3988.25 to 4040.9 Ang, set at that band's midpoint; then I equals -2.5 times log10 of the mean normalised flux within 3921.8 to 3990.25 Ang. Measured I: 0.29 mag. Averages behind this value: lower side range 21.6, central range 19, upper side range 28.8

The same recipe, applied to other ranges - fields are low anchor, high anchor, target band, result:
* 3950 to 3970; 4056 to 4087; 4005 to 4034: -0.23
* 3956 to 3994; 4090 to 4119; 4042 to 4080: -0.16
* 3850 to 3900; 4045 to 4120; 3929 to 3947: 0.36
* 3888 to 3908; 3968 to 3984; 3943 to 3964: -0.18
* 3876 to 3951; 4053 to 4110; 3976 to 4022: -0.17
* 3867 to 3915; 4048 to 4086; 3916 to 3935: 0.18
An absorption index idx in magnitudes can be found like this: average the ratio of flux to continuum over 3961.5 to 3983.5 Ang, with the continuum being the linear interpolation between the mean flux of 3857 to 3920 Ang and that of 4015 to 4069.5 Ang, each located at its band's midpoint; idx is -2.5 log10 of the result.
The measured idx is 0.46 mag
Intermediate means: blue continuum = 20.5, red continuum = 28.9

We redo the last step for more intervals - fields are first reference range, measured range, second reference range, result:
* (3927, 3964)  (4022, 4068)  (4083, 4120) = -0.198 mag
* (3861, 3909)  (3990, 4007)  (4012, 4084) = -0.070 mag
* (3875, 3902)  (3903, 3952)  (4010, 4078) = 0.042 mag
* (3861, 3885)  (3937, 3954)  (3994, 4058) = 0.135 mag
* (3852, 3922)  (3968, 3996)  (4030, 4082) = 0.153 mag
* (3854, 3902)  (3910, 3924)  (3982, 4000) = -0.087 mag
